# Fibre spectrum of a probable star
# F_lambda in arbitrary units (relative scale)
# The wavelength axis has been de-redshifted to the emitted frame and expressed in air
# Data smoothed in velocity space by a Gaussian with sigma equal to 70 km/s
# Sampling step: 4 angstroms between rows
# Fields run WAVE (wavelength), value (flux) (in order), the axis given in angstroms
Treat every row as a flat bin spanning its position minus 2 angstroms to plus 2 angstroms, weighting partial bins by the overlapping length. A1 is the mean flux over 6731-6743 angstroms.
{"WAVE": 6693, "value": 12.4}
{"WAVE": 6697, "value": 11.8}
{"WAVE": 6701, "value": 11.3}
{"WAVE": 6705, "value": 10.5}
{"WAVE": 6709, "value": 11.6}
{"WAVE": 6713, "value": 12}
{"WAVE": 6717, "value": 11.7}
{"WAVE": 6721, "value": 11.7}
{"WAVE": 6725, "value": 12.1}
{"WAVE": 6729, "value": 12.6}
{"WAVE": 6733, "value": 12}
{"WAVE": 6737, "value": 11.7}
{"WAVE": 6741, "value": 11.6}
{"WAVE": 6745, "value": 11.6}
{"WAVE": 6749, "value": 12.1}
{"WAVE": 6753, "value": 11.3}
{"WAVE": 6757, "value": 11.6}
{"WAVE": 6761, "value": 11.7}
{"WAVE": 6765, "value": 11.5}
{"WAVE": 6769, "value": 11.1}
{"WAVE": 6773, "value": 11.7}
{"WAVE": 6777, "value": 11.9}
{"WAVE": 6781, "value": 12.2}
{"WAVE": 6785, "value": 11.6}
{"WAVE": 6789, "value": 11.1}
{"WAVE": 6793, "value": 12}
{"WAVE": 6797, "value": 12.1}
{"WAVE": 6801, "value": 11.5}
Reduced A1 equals 11.8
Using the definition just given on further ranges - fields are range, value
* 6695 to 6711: 11.3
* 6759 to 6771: 11.4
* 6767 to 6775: 11.4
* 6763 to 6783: 11.7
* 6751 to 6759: 11.4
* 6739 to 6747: 11.6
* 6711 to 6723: 11.8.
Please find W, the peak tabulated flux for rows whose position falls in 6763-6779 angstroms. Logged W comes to 11.9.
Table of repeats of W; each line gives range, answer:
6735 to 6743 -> 11.7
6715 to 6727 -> 12.1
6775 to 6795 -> 12.2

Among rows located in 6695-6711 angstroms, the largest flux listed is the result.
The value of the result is 11.8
